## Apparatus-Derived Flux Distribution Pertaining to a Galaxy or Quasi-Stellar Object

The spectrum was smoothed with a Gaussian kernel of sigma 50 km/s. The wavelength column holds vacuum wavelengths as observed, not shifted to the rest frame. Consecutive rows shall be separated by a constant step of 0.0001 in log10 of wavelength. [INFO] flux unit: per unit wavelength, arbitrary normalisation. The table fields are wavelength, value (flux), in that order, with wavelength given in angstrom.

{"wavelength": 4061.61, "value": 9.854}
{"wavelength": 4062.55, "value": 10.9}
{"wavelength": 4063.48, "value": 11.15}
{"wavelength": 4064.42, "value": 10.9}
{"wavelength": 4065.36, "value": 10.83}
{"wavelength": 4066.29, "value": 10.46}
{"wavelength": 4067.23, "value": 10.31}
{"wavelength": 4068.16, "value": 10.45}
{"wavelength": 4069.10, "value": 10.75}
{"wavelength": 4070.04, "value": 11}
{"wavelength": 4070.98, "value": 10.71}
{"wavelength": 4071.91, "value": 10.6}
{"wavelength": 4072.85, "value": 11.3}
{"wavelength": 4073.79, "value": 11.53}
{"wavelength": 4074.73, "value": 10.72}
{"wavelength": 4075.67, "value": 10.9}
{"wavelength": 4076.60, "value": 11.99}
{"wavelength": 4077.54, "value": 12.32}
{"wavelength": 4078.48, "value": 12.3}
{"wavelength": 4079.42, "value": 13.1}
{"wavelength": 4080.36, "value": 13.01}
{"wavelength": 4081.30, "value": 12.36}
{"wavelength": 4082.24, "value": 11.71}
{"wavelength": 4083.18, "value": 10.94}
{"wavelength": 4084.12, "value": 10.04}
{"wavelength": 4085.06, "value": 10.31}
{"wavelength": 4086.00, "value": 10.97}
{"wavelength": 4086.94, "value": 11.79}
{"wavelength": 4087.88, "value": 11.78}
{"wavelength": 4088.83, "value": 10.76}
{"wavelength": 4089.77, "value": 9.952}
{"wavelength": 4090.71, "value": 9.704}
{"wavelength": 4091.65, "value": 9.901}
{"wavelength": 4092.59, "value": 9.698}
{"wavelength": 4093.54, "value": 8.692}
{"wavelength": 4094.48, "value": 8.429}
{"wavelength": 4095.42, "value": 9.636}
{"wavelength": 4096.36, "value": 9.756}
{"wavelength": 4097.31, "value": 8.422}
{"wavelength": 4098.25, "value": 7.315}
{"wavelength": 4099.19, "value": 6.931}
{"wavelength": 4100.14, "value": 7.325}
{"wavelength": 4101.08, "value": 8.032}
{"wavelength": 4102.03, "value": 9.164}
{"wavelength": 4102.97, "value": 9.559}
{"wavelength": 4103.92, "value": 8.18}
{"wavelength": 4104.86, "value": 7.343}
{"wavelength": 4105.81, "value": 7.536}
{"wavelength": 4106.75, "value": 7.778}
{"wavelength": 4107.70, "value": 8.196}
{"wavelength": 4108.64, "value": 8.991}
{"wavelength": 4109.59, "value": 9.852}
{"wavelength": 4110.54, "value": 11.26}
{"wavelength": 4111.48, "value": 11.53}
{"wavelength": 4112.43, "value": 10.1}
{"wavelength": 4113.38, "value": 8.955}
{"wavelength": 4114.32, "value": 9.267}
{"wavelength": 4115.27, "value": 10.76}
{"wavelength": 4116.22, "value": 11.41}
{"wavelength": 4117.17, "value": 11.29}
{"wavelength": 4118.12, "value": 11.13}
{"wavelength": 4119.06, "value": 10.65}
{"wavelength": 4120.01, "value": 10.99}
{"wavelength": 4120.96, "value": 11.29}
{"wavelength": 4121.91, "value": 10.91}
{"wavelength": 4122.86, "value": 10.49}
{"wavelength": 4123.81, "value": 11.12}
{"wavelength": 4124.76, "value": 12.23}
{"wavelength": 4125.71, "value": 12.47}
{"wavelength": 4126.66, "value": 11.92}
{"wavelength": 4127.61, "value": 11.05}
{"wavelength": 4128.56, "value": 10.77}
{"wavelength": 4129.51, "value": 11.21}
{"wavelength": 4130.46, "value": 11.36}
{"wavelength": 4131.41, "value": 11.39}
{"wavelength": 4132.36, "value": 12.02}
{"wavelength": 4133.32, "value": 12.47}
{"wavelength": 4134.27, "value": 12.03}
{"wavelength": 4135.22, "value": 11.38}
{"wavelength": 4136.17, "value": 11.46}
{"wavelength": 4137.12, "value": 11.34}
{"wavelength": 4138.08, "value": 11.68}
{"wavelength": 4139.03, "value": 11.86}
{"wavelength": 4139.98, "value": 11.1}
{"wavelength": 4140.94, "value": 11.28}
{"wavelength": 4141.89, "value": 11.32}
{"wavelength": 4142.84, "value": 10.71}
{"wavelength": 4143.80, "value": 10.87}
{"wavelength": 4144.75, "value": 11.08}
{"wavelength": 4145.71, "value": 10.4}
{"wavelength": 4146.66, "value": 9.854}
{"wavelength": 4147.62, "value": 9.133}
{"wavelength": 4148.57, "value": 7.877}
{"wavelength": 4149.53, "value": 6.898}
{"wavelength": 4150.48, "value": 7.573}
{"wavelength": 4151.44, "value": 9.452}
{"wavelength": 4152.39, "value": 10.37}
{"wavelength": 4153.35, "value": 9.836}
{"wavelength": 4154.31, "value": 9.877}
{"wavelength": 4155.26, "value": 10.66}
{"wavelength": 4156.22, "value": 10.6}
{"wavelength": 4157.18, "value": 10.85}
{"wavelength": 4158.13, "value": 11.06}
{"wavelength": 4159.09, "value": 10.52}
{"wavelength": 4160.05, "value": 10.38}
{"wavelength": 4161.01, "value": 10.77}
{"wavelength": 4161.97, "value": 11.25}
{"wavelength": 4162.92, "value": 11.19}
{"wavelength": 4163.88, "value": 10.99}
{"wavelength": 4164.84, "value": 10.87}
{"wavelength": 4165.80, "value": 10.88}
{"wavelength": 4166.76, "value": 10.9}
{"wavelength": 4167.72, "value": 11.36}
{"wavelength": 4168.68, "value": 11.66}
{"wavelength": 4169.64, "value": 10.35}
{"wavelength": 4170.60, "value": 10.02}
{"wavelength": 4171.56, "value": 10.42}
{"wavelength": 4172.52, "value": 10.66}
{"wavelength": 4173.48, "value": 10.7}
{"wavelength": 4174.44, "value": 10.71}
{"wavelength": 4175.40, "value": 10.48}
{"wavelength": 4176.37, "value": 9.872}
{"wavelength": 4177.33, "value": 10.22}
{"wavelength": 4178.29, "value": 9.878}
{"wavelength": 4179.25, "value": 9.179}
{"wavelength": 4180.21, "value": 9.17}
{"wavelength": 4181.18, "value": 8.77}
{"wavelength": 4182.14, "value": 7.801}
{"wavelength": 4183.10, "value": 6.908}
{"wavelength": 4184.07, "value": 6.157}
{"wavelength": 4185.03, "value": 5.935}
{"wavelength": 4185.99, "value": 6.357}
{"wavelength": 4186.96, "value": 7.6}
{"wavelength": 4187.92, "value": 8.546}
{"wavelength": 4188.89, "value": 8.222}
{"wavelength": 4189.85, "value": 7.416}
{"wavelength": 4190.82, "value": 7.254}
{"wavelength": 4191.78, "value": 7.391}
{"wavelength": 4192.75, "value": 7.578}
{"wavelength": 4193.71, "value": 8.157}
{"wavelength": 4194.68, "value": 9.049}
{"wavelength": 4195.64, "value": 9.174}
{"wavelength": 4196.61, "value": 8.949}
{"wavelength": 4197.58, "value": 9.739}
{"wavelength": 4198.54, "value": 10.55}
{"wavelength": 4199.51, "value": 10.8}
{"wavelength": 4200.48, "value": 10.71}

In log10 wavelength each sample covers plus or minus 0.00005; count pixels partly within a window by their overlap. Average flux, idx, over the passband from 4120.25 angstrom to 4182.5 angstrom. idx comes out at 10.6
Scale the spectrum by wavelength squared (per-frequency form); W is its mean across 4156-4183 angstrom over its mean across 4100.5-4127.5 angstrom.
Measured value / 1.1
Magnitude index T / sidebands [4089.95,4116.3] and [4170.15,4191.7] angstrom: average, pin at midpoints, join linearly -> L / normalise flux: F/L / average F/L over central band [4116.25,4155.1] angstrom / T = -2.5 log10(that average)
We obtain -0.21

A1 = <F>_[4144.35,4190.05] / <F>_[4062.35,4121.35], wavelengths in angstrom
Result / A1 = 0.94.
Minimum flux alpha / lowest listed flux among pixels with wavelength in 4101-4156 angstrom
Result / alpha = 6.898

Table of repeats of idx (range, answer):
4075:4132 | 10.3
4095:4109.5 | 8.31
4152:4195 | 9.52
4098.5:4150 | 10.3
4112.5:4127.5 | 11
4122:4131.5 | 11.4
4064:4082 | 11.4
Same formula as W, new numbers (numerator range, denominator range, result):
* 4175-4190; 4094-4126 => 0.89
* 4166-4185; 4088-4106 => 1.14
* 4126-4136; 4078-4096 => 1.10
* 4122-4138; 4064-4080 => 1.06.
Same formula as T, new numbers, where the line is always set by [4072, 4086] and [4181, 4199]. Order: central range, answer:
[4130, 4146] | -0.181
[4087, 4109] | 0.228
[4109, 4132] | -0.079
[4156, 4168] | -0.223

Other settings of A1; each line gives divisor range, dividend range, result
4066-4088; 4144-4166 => 0.89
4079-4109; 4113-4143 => 1.17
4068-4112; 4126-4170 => 1.06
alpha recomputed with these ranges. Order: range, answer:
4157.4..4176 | 10.02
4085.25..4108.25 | 6.931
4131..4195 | 5.935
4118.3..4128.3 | 10.49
